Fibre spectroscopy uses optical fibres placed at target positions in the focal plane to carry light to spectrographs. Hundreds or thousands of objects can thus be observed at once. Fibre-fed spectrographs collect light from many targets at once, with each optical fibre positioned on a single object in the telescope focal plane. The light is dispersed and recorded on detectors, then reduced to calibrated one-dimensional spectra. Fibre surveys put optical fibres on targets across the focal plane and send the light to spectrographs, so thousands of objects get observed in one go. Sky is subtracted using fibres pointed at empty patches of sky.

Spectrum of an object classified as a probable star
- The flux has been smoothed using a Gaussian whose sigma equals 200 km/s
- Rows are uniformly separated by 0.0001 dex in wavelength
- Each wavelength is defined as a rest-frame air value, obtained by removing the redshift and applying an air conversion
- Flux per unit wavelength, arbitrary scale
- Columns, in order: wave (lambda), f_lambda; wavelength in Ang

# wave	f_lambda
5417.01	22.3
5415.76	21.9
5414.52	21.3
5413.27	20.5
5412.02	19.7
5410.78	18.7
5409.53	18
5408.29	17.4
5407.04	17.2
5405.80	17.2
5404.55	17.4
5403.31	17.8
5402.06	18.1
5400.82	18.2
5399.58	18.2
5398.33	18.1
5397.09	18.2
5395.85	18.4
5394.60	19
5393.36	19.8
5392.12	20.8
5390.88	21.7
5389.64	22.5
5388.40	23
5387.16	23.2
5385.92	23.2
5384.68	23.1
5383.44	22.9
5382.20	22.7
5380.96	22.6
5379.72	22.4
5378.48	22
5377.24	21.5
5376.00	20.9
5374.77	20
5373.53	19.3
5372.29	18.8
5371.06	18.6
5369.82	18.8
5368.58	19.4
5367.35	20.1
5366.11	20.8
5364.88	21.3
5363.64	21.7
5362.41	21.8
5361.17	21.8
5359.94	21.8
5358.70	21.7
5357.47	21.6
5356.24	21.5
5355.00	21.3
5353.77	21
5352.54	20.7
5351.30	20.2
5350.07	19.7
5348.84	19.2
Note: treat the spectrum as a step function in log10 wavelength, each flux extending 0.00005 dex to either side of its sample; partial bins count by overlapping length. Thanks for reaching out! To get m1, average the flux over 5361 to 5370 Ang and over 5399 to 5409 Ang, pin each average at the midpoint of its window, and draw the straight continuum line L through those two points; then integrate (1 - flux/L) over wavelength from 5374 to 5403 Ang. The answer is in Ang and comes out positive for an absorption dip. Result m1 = -2.9 Ang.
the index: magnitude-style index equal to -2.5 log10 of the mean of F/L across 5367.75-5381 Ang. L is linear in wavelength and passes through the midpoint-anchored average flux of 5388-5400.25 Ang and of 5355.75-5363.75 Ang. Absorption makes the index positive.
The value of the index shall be 0.03 mag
